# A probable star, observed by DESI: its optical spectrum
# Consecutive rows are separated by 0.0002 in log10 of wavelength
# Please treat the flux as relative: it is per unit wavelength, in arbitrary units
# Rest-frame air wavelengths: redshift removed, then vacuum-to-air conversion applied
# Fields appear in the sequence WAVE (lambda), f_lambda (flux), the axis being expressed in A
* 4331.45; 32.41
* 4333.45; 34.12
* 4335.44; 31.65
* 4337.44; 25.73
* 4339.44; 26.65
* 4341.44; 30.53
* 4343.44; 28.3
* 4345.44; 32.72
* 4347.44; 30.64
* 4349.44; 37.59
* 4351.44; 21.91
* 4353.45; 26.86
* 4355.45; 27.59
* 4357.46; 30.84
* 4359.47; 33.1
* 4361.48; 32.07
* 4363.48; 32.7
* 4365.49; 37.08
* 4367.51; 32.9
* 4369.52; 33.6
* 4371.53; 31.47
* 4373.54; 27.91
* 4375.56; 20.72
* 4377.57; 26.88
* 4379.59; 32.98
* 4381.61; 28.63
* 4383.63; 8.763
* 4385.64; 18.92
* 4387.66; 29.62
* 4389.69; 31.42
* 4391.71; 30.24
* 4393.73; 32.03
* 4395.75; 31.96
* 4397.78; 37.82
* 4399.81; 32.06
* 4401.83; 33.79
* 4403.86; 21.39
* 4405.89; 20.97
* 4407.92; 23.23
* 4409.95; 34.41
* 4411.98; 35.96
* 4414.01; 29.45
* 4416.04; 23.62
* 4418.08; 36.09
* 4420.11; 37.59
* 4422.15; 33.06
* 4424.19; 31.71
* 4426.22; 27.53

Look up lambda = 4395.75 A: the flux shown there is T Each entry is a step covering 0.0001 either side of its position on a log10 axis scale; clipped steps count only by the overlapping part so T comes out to 31.96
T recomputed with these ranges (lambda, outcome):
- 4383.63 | 8.763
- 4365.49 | 37.08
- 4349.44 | 37.59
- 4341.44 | 30.53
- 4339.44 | 26.65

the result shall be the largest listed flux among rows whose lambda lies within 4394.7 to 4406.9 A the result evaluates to 37.82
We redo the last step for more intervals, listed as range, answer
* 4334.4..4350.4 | 37.59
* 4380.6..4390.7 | 31.42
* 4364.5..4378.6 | 37.08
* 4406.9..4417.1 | 35.96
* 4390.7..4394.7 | 32.03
